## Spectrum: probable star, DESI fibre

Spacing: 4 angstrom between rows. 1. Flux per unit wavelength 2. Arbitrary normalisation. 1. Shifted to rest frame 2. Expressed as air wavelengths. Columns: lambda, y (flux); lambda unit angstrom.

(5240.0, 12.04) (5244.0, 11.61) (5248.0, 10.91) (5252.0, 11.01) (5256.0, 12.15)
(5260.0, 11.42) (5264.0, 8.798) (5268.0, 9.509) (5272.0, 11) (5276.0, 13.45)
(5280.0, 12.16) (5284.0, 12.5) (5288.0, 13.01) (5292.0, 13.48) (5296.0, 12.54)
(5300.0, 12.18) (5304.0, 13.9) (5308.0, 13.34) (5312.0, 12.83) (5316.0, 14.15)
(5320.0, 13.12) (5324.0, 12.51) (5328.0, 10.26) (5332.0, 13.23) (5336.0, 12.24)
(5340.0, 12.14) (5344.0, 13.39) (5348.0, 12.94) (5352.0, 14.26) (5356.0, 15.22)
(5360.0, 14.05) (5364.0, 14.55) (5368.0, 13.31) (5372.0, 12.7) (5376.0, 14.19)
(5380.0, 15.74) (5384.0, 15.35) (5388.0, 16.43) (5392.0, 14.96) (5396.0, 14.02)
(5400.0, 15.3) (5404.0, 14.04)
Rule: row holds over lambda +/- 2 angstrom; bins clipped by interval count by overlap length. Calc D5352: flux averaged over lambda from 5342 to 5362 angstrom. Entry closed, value 14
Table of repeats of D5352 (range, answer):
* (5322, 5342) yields 12.1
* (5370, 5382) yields 14.2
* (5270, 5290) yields 12.4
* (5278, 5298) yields 12.7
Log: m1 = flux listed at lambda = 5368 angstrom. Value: 13.31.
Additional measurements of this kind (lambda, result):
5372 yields 12.7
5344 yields 13.39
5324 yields 12.51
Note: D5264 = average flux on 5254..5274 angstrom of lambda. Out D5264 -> 10.6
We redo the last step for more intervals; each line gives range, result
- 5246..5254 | 11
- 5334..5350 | 12.7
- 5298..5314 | 13.1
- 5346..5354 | 13.6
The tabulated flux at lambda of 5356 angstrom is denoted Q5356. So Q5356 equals 15.22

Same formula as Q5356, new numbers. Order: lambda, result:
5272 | 11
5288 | 13.01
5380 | 15.74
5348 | 12.94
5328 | 10.26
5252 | 11.01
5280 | 12.16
